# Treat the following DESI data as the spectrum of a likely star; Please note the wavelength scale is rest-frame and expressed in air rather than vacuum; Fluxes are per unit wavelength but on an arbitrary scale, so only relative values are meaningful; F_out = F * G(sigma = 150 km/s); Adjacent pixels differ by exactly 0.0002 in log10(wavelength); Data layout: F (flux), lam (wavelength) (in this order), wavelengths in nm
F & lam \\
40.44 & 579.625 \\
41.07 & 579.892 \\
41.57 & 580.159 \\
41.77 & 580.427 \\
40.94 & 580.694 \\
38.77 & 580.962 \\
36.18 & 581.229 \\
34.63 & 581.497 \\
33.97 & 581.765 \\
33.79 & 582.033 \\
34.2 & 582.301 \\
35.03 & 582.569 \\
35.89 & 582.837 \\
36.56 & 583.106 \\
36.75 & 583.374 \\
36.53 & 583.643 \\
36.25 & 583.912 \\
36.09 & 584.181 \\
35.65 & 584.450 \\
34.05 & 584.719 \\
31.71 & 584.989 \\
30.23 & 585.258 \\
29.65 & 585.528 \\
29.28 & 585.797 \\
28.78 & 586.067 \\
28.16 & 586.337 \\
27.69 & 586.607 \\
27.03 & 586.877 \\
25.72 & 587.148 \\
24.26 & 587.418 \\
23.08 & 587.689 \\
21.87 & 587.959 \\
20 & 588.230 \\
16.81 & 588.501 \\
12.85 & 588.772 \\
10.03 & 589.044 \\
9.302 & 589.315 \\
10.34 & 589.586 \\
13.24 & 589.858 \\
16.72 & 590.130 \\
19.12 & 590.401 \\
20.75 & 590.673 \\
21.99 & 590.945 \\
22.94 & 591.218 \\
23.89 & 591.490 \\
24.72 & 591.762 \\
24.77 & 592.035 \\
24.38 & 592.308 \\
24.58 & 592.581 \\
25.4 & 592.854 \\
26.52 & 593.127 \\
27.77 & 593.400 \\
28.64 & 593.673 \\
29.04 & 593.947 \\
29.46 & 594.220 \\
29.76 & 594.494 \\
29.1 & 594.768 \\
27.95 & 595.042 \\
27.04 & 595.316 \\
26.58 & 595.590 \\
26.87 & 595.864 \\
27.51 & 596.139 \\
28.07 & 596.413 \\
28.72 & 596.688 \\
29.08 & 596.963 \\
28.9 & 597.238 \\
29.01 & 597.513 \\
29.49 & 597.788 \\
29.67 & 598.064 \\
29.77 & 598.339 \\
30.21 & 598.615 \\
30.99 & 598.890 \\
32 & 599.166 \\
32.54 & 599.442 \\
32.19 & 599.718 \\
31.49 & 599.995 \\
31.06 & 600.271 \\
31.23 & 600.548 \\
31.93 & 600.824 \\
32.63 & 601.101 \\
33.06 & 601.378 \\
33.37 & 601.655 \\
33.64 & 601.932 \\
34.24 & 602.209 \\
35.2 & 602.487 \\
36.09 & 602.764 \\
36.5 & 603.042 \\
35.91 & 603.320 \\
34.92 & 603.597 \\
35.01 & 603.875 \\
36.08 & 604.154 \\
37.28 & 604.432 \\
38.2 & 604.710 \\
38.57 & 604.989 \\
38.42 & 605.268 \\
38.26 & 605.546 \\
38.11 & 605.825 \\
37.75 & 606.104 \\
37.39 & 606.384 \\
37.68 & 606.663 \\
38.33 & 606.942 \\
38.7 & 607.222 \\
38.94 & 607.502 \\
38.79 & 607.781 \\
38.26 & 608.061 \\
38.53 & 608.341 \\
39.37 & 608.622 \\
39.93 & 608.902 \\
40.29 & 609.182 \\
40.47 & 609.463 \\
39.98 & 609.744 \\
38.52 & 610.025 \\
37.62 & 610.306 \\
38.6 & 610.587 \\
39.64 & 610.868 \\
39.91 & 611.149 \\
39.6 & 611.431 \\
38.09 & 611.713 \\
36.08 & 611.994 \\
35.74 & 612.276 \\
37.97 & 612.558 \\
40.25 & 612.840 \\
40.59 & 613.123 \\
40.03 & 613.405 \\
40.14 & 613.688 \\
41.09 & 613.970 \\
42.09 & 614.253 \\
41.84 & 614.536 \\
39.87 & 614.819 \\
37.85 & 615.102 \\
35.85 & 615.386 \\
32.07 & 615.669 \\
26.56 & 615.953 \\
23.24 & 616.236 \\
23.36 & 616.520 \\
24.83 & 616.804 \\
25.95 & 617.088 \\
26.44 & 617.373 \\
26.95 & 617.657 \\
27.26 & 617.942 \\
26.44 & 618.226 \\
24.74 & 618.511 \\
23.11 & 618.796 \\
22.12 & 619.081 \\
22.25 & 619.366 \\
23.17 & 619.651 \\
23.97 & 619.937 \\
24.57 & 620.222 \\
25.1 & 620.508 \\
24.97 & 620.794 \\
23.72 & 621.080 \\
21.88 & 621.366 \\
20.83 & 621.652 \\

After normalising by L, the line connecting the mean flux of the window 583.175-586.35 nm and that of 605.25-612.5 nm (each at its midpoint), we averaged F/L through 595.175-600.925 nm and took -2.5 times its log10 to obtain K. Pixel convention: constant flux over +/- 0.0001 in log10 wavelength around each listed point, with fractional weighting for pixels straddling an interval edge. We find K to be 0.21 mag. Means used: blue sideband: 33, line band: 29.7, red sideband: 38.6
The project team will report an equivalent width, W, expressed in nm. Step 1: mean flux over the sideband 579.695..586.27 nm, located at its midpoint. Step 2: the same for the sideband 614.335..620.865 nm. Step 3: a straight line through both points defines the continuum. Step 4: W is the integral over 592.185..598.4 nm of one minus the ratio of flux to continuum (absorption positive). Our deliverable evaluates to 0.88 nm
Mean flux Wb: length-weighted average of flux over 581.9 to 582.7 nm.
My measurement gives 34.4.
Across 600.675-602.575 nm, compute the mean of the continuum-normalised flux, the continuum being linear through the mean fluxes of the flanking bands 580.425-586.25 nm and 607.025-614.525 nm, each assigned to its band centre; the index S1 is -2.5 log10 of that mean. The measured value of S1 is 0.13 mag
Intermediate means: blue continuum 34.6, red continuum 39.2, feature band 33.4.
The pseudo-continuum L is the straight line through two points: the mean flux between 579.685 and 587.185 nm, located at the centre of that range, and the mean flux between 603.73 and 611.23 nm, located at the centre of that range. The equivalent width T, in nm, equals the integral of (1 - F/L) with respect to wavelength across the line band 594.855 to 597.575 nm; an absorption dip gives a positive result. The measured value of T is 0.64 nm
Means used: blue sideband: 34.4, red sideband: 38.5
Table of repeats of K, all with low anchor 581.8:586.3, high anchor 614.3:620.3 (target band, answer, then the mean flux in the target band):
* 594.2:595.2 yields 0.10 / 29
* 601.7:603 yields -0.14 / 34.8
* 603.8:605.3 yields -0.23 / 37.3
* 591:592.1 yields 0.33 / 23.9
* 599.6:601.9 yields -0.05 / 32.2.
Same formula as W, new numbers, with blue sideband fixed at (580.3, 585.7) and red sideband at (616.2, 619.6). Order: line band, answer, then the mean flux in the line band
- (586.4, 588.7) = 0.73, 23.2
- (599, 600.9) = -0.10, 31.8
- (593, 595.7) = 0.31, 28.2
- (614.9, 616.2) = -0.36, 32.6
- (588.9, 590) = 0.74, 10.8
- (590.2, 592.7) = 0.76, 22.8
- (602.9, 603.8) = -0.20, 35.7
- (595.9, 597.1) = 0.12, 28.2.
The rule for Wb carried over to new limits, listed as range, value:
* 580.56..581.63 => 37.6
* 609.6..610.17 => 39.2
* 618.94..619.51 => 22.2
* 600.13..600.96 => 31.4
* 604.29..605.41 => 38.1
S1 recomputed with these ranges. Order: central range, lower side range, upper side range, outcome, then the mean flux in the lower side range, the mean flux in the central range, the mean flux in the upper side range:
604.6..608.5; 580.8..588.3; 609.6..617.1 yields -0.09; 31.6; 38.3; 36.4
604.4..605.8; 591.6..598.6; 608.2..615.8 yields -0.11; 27.7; 38.2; 39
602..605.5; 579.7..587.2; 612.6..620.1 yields -0.13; 34.3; 36.4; 30.9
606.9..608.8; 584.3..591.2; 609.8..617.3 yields -0.17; 22.7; 38.7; 36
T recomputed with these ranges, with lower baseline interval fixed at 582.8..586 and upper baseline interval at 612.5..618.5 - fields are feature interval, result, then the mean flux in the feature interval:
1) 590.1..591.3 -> 0.47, 20.5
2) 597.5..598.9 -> 0.15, 29.8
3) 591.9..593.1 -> 0.31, 24.9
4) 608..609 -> -0.17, 39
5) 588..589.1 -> 0.58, 15.9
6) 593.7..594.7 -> 0.13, 29.3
